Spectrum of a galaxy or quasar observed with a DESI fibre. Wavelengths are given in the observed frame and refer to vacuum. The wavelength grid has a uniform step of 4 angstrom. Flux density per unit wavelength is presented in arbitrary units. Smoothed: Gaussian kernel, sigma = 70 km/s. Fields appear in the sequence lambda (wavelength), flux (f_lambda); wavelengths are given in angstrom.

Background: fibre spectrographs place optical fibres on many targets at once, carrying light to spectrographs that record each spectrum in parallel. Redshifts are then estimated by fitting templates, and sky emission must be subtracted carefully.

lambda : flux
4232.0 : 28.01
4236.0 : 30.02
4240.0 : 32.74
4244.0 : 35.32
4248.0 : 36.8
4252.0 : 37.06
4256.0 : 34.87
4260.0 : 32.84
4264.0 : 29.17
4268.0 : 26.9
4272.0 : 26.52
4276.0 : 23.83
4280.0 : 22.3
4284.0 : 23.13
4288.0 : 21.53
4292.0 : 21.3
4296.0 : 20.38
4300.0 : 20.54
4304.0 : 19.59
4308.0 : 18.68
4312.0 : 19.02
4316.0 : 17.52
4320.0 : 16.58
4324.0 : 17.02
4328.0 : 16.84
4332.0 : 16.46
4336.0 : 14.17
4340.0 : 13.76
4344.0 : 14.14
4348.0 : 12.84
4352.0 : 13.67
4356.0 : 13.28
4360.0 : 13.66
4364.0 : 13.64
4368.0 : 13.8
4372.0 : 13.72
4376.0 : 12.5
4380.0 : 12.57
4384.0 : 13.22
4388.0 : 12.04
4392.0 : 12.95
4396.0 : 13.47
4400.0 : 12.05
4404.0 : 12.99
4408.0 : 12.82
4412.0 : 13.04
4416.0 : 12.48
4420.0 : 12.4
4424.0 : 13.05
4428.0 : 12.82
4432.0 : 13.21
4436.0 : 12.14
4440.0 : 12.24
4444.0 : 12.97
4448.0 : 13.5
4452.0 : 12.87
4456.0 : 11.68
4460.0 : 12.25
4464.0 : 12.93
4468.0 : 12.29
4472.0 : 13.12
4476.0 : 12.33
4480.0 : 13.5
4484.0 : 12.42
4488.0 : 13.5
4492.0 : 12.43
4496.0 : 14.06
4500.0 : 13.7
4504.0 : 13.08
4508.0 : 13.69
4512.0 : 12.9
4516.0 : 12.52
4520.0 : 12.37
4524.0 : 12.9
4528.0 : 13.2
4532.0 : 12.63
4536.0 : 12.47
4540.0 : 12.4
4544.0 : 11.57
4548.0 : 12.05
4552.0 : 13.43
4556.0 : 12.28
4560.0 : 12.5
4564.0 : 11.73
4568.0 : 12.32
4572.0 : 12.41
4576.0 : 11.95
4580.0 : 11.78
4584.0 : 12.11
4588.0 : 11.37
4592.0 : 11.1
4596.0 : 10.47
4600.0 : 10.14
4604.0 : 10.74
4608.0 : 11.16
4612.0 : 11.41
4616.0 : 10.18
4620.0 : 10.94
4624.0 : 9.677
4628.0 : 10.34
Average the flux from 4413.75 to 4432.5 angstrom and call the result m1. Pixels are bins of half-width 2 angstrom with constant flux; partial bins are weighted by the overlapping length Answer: 12.8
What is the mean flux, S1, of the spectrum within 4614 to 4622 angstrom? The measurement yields 10.6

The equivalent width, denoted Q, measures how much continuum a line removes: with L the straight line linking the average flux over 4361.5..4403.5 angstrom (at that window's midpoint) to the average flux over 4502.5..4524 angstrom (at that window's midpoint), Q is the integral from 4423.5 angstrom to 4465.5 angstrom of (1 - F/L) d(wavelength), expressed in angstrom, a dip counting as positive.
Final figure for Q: 0.9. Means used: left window 13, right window 12.9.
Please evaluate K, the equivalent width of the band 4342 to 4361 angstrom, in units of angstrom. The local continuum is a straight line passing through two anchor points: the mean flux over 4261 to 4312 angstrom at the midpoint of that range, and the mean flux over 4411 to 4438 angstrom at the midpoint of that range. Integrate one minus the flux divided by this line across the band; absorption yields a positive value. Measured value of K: 4.8 angstrom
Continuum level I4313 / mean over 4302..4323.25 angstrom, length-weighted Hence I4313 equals 18.2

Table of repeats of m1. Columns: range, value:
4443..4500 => 12.9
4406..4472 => 12.7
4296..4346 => 17.2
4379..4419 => 12.8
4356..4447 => 12.9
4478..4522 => 13.1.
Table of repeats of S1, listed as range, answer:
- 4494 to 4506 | 13.6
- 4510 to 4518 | 12.7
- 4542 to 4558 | 12.3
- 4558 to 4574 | 12.2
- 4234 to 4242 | 31.4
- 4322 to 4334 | 16.8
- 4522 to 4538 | 12.8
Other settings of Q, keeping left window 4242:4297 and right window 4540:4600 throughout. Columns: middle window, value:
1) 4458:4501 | 9.7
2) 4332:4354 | 9.3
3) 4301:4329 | 8.4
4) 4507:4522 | 2.1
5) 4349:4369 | 8.4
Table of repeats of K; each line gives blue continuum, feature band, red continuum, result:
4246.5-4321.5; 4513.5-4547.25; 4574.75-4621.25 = 3.6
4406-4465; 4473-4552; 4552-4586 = -2.7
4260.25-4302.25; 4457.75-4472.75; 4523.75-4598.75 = 3.3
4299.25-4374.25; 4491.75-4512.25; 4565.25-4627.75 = -1.0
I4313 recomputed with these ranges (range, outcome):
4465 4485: 12.8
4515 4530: 12.8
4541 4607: 11.7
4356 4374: 13.7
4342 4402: 13.2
